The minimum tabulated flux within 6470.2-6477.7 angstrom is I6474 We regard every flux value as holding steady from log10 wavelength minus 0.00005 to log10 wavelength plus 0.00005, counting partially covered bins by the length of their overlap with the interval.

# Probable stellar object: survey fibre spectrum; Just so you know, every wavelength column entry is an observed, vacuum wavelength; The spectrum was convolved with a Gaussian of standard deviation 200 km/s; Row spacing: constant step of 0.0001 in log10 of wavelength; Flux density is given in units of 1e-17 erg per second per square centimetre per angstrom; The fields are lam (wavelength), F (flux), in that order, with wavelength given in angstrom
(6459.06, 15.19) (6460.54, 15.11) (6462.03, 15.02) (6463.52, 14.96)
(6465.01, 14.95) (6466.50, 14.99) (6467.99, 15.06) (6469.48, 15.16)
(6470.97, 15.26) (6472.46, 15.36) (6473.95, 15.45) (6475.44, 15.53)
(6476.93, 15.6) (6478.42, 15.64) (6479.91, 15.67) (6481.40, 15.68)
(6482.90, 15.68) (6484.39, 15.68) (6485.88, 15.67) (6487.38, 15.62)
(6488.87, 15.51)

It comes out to 15.26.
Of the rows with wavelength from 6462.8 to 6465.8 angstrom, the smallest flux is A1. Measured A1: 14.95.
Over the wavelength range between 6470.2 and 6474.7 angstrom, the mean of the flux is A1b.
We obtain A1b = 15.4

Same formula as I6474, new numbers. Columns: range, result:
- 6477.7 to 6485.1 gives 15.64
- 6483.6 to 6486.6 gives 15.67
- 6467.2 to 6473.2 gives 15.06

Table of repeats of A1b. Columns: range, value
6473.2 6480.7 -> 15.6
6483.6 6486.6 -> 15.7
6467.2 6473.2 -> 15.2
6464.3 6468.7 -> 15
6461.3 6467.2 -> 15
